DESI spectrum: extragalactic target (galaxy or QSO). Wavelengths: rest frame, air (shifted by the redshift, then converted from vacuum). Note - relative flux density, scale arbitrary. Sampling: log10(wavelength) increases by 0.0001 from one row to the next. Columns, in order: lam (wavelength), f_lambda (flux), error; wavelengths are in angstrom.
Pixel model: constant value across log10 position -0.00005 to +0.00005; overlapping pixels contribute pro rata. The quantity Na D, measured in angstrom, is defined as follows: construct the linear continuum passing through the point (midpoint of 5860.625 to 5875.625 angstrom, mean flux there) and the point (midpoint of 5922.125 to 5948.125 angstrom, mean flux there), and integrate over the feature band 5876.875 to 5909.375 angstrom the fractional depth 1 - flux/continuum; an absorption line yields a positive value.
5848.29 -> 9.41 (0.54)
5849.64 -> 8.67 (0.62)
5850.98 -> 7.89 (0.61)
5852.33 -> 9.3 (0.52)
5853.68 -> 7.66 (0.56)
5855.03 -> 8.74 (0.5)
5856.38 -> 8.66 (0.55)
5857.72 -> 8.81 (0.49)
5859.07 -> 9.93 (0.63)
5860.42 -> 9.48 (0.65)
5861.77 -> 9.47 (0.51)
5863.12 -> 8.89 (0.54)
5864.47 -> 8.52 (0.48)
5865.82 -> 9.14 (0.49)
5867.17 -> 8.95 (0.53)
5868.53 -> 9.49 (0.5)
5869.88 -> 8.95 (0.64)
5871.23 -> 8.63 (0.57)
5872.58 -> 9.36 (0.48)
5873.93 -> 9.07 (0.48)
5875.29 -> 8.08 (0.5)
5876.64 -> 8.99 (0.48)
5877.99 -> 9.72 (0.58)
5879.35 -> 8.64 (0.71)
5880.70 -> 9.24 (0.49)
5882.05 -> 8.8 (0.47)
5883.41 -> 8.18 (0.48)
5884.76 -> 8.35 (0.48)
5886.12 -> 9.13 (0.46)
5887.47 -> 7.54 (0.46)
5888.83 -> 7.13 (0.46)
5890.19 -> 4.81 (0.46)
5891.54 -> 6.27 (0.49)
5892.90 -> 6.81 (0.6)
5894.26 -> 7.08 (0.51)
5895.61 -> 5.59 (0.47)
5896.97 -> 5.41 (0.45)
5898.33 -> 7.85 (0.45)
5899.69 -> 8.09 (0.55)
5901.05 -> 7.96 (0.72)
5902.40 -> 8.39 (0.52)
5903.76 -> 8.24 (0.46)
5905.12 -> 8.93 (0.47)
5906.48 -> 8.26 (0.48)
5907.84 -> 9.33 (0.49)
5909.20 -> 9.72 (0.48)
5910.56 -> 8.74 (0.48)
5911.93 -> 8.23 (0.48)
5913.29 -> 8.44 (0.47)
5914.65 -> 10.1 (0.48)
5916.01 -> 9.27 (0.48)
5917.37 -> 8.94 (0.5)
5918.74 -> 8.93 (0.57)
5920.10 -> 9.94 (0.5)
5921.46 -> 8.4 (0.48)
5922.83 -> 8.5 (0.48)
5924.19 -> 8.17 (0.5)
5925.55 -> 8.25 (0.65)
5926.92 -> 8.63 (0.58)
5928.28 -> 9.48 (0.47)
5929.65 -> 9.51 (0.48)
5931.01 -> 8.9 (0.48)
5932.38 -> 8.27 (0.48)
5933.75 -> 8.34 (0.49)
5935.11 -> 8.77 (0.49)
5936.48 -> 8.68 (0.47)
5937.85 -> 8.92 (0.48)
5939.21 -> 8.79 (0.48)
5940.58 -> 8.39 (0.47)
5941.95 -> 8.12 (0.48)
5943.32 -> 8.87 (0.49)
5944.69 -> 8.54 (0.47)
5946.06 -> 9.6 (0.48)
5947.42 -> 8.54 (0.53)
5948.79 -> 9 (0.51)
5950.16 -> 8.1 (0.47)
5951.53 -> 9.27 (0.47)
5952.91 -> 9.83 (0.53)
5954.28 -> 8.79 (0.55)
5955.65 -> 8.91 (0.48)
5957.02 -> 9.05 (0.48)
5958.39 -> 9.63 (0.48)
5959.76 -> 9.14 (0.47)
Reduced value 3.66 angstrom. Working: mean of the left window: 8.99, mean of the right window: 8.7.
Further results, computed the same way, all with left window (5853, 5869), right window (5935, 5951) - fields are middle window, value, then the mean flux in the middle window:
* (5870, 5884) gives 0.06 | 8.88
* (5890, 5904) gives 2.94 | 6.99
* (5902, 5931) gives -0.32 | 8.88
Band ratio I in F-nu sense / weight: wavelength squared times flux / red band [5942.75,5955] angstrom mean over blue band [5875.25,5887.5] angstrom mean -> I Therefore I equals 1.0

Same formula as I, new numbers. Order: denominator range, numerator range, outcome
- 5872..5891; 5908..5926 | 1.08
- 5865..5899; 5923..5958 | 1.11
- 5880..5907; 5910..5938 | 1.17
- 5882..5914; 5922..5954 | 1.14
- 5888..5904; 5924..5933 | 1.28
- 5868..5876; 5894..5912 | 0.91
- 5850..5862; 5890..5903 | 0.79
